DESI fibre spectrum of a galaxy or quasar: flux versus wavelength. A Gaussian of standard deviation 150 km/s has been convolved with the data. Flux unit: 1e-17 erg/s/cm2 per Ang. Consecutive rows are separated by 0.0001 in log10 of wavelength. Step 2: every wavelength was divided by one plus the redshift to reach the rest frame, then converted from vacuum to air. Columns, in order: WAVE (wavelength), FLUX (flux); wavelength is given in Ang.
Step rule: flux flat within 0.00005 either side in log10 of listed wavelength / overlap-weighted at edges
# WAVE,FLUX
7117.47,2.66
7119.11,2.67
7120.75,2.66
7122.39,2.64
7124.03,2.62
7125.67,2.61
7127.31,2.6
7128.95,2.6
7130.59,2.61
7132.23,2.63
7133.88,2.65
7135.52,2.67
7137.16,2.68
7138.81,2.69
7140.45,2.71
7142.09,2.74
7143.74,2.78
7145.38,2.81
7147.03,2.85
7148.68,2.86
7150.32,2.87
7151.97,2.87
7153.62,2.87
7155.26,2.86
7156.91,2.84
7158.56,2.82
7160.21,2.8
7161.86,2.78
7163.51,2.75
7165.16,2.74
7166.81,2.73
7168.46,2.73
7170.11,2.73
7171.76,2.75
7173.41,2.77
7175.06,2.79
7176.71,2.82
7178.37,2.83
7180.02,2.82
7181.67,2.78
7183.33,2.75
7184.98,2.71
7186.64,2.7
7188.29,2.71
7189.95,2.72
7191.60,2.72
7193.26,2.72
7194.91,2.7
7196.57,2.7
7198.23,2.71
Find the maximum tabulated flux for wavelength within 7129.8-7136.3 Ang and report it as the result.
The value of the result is 2.67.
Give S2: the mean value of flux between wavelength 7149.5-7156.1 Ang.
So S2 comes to 2.87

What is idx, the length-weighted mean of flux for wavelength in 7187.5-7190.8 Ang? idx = 2.72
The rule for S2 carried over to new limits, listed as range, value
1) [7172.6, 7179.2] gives 2.8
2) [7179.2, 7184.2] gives 2.78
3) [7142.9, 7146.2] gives 2.79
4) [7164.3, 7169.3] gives 2.73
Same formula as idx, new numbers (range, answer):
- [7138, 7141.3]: 2.71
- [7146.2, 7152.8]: 2.86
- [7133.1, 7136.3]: 2.66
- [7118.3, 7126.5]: 2.64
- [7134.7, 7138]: 2.67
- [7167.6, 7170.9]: 2.73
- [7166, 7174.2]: 2.74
